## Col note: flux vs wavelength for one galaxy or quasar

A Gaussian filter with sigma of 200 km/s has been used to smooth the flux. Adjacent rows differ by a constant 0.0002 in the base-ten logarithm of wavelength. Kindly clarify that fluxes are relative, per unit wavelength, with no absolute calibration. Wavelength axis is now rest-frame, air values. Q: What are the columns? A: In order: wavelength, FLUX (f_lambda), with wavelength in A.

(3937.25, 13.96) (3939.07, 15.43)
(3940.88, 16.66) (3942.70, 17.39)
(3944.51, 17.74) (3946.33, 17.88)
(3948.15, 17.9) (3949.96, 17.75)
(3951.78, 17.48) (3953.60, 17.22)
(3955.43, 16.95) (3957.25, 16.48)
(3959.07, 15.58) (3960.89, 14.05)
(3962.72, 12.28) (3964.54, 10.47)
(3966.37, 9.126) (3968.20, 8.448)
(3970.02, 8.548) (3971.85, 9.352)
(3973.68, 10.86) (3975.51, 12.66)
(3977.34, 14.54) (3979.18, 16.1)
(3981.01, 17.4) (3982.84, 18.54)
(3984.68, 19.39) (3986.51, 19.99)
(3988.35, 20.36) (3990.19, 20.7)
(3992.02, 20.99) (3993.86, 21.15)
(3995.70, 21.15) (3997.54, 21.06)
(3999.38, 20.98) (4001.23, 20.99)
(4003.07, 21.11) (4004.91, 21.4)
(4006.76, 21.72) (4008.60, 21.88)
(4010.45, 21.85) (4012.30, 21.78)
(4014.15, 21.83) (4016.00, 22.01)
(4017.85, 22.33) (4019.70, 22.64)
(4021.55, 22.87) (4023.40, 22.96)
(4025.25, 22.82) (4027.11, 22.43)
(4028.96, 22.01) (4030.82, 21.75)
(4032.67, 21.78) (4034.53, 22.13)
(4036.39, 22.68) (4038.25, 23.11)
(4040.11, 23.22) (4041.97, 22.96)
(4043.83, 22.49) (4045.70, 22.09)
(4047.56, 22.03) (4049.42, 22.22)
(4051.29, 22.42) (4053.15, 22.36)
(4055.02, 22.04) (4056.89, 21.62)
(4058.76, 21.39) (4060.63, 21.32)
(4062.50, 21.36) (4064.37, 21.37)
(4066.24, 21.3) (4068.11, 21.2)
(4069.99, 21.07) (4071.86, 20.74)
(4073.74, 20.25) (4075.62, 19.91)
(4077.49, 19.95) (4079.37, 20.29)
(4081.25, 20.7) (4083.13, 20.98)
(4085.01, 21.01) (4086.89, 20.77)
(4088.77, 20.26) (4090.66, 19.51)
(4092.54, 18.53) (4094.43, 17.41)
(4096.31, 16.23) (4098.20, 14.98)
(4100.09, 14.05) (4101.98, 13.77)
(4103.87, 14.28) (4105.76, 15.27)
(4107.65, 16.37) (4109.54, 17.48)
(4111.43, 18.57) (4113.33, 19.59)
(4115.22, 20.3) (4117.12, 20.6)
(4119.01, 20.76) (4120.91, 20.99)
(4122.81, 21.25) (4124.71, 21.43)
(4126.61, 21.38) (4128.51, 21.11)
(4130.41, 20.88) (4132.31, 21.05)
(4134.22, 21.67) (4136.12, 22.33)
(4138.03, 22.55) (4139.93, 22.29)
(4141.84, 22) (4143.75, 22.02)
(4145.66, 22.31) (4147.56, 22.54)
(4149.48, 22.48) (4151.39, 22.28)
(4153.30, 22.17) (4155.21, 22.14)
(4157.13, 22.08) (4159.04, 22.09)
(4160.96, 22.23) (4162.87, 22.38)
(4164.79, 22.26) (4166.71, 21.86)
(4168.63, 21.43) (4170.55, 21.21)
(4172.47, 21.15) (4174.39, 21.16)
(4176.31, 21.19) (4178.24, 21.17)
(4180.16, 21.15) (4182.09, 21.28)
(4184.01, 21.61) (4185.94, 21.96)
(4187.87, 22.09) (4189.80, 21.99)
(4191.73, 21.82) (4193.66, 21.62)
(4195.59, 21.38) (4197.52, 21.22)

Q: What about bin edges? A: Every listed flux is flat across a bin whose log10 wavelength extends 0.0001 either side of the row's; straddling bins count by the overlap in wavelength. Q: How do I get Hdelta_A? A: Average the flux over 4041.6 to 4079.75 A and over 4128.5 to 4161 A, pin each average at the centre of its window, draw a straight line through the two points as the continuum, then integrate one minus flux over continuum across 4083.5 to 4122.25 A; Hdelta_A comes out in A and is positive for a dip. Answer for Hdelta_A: 6.5 A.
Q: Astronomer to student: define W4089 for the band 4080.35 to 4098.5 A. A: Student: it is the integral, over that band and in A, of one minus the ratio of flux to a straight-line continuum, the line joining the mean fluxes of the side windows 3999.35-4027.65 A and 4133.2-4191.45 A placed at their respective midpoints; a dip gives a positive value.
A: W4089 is 2.3 A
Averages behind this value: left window 22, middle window 19.2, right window 21.9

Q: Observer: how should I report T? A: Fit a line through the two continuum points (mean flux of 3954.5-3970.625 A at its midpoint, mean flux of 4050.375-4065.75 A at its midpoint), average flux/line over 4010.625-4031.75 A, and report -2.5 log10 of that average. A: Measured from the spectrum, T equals -0.22 mag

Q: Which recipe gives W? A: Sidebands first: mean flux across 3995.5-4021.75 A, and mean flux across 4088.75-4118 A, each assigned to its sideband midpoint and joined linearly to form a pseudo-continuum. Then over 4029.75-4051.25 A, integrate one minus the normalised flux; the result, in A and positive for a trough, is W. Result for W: -2.4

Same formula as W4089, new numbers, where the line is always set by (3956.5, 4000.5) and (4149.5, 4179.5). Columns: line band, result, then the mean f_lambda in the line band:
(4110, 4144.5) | -0.8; 21.1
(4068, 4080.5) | -1.0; 20.4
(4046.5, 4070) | -4.2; 21.7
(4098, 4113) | 3.1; 15.8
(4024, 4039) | -4.1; 22.3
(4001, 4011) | -2.8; 21.5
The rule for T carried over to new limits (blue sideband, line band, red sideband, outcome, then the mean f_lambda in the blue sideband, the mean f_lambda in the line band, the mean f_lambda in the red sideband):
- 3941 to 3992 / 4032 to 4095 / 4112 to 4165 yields -0.13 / 15.5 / 21.3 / 21.7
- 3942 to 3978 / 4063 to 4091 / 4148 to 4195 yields -0.13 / 14.1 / 20.7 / 21.8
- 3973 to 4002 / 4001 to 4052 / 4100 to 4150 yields -0.17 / 18.6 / 22.2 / 20.1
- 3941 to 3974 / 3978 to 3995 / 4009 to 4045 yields -0.10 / 14.3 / 19.4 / 22.4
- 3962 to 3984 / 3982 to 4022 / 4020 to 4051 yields -0.24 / 12.4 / 21.2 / 22.5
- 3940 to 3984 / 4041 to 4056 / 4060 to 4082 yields -0.15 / 14.7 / 22.3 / 20.8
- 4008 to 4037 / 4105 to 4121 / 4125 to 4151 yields 0.17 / 22.2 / 18.8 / 21.9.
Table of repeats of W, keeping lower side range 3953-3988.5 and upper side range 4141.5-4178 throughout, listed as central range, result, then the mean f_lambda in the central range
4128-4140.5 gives -0.5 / 21.7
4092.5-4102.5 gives 1.9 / 15.7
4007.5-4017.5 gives -3.7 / 21.9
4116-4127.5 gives -0.4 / 21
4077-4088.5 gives -1.1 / 20.6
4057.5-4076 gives -2.9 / 21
